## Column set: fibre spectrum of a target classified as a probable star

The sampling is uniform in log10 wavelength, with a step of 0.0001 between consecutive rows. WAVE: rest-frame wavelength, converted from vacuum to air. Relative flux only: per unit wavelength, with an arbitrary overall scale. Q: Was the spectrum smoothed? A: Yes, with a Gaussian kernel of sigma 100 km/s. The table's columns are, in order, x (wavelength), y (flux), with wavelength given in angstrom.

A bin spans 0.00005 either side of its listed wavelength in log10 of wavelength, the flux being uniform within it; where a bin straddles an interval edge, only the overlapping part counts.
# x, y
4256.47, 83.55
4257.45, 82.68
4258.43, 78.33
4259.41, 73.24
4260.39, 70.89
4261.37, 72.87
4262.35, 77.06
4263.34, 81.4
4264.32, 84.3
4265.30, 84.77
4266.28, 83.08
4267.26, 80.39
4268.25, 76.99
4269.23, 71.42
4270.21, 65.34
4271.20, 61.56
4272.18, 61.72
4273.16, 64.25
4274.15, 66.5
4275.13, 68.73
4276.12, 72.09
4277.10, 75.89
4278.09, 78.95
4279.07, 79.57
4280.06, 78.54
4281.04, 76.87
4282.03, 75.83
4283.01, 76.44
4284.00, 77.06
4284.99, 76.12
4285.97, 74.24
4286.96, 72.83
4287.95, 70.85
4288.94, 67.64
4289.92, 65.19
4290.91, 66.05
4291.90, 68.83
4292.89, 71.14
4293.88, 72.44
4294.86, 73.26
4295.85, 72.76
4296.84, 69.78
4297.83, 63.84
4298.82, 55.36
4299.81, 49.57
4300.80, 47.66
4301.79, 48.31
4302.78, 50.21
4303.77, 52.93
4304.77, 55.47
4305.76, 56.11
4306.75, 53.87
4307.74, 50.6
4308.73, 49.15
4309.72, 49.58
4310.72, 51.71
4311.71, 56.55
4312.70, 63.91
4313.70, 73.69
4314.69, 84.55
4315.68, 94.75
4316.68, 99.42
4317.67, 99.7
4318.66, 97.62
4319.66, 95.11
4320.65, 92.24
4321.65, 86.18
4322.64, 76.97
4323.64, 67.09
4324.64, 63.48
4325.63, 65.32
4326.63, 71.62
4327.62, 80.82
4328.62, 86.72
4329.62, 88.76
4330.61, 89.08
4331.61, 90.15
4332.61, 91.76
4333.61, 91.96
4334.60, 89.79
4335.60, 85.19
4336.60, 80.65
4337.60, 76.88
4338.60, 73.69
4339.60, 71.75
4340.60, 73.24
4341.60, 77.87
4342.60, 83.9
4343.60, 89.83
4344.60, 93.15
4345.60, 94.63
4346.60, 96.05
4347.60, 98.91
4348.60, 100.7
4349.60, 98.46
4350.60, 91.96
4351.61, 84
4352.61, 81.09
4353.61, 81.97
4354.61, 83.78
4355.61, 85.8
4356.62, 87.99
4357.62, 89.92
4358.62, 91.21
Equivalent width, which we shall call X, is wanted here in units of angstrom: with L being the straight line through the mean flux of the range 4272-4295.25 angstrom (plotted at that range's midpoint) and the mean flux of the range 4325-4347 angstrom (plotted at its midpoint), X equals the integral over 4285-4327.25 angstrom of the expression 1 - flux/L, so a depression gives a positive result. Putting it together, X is 4.82 angstrom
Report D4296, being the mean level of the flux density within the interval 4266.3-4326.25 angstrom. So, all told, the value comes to 69.8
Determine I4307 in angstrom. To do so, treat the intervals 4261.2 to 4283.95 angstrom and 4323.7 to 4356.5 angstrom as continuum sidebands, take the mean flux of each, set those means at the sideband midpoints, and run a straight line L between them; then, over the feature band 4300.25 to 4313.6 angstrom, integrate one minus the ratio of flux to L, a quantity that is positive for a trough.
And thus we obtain 4.41 angstrom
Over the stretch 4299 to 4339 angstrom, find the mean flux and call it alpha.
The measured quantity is 73.1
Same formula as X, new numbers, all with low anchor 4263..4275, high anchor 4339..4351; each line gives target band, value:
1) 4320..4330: 0.8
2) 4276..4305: 3.6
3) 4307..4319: 1.6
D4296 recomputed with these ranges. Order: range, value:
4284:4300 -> 68.8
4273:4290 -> 73.6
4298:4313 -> 52.8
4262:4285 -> 74.7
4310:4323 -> 82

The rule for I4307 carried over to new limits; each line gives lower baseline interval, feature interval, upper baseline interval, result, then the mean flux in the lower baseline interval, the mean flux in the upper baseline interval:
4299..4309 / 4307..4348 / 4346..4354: -4.87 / 51.6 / 91.8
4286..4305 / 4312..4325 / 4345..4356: -1.62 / 63.2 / 90.8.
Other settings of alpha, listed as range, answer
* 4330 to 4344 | 83.3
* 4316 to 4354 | 85.8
